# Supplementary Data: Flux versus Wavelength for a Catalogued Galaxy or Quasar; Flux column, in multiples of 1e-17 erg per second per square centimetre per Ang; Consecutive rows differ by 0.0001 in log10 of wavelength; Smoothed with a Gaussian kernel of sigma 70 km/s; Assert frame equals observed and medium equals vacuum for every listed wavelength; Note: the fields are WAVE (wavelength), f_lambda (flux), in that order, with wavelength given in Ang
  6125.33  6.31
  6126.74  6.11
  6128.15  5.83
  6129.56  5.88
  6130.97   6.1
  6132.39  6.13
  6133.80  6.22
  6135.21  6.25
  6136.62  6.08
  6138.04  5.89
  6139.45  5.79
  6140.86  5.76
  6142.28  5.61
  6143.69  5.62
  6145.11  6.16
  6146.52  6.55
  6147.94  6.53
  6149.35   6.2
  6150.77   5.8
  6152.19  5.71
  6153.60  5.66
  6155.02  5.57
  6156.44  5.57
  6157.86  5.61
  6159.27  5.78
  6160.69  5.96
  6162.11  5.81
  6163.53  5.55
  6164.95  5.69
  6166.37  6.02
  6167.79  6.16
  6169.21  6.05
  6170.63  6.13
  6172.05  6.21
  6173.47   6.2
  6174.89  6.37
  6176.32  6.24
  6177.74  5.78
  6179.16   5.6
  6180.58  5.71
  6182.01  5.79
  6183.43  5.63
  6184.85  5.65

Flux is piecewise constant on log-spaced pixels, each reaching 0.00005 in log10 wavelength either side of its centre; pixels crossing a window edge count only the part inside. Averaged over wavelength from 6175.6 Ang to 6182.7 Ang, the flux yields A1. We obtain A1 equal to 5.82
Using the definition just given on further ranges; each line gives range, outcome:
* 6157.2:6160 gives 5.71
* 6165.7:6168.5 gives 6.09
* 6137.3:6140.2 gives 5.84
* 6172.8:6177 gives 6.26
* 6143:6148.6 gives 6.21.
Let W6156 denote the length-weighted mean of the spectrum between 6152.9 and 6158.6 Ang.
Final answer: 5.6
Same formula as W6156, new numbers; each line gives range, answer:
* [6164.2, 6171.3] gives 6.01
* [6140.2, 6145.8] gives 5.78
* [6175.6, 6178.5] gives 6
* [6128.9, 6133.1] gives 6.03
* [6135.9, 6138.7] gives 5.98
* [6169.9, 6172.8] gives 6.18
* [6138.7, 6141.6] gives 5.78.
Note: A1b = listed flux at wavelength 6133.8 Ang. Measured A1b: 6.22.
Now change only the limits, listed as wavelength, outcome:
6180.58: 5.71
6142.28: 5.61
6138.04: 5.89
